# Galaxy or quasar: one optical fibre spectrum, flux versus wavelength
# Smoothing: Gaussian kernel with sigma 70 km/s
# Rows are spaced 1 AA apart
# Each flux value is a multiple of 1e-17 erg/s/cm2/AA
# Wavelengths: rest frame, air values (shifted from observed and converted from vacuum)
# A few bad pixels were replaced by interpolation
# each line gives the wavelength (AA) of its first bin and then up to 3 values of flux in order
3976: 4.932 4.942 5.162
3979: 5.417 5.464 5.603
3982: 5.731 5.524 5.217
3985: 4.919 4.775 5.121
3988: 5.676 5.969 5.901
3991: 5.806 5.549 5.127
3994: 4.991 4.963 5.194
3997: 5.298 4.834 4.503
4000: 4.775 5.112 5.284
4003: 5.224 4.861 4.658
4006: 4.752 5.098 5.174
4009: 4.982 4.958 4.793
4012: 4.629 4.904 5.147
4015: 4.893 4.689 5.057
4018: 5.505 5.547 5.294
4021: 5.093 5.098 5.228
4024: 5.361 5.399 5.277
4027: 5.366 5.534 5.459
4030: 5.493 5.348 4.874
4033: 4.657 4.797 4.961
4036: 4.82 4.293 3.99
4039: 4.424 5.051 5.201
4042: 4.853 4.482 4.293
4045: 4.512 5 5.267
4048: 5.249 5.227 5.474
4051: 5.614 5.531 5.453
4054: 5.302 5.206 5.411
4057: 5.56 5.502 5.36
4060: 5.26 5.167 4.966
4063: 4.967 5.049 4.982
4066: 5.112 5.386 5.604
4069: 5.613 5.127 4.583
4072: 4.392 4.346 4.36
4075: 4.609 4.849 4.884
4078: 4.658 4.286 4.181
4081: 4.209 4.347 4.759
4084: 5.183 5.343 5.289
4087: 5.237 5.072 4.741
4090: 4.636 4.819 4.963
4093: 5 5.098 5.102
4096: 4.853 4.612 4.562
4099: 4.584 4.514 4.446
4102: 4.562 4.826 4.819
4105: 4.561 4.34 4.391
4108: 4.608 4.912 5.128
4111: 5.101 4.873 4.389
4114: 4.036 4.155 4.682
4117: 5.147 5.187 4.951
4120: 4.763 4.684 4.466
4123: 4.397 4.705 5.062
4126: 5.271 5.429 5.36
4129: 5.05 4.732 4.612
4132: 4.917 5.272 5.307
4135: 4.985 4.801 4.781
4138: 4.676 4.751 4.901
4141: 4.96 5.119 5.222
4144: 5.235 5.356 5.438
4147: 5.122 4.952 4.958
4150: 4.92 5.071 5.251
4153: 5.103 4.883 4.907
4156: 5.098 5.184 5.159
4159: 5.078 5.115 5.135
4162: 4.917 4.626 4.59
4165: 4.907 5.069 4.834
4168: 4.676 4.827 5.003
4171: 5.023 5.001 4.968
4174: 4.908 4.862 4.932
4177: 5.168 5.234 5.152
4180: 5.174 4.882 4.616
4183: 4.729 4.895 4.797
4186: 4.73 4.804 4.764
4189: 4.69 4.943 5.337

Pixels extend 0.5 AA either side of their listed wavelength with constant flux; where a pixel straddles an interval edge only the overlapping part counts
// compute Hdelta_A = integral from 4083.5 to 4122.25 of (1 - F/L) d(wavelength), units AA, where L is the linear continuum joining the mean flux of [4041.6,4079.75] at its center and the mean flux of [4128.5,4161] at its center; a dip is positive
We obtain 1.9 AA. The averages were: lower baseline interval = 5.03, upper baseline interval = 5.03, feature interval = 4.79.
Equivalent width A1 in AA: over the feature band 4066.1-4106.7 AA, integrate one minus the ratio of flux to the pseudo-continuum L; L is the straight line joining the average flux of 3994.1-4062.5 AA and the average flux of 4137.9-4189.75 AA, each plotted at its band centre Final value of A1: 1.9 AA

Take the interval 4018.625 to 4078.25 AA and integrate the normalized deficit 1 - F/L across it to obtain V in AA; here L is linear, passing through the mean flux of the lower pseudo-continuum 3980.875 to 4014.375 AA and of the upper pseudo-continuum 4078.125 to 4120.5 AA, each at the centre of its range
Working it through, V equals -1.45 AA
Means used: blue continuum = 5.14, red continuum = 4.74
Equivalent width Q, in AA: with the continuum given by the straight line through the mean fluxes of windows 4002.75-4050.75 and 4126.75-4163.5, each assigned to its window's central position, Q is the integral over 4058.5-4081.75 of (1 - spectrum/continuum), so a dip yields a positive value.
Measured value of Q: 0.7 AA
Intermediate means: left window 5.01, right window 5.03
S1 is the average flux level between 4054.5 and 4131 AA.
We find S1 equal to 4.86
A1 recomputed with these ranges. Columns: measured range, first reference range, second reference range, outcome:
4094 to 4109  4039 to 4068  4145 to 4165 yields 1.3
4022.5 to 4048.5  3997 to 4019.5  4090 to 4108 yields -0.4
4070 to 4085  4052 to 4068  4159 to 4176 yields 1.8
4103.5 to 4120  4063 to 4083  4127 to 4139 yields 0.6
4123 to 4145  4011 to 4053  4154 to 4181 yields 0.0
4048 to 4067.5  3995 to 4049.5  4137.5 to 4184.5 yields -1.2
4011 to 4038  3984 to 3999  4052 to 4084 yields 0.3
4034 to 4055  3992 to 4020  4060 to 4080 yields -0.1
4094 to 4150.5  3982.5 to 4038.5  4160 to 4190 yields 1.3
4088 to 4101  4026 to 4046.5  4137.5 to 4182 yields 0.4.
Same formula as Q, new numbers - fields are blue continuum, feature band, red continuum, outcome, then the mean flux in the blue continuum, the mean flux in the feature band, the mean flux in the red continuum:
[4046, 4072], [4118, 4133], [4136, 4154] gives 0.52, 5.26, 4.91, 5.04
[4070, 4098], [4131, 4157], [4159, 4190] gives -0.96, 4.76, 5.03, 4.9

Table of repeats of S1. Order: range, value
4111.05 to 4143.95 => 4.87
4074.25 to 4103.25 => 4.76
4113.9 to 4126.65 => 4.76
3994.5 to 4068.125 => 5.07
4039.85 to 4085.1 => 4.99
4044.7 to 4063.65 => 5.27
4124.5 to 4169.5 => 5.01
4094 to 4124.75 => 4.69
